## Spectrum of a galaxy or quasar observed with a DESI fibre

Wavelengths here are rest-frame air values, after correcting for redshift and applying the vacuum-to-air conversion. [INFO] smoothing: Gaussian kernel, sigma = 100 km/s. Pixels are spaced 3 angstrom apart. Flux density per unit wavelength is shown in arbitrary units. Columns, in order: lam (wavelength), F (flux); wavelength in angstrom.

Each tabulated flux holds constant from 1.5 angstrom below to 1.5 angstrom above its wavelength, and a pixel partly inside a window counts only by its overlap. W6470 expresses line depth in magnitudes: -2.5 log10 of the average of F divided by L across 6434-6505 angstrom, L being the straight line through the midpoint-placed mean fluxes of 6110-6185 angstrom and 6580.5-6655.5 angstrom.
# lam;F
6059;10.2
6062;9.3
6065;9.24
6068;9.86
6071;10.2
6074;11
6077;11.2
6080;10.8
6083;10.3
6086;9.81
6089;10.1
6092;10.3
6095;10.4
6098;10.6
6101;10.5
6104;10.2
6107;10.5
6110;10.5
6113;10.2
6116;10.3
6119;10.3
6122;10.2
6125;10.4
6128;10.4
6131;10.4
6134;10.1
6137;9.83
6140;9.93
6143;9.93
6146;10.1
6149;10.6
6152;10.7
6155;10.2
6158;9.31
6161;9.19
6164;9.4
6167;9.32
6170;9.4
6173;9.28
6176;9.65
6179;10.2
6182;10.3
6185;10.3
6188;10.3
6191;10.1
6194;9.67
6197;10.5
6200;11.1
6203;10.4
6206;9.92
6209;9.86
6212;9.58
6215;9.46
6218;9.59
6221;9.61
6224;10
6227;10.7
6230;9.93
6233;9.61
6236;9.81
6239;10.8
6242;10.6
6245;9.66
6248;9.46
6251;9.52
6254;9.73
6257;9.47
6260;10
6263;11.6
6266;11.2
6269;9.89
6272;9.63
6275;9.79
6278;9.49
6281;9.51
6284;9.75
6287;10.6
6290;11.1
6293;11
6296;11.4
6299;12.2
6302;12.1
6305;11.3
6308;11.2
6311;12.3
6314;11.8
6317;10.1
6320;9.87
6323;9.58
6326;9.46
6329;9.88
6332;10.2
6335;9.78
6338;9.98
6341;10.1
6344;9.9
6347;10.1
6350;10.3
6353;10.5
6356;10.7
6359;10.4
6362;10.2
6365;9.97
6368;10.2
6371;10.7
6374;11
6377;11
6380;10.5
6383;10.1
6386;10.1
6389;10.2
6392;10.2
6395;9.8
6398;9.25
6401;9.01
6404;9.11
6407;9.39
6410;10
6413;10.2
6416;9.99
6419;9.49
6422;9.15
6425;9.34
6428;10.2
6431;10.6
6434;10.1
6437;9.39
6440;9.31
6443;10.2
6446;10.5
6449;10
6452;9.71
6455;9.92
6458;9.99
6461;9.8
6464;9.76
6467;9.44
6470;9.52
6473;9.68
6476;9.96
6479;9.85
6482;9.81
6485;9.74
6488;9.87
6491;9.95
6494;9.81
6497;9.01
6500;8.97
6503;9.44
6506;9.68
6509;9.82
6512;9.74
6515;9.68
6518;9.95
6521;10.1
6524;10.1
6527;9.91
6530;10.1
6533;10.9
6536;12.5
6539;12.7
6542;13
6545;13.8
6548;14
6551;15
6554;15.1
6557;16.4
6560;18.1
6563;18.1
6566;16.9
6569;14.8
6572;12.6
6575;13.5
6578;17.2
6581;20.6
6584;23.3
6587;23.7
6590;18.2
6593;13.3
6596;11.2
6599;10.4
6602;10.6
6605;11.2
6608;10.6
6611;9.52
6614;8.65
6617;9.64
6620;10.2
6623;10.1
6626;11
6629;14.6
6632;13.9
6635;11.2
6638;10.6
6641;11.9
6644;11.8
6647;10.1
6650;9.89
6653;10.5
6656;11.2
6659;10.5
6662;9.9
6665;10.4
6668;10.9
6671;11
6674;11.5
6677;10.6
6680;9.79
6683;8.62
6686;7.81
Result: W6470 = 0.20 mag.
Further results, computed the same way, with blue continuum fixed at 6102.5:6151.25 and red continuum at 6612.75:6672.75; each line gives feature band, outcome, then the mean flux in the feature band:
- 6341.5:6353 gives 0.04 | 10.2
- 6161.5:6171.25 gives 0.10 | 9.35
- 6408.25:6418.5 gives 0.07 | 9.99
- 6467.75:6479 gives 0.10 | 9.72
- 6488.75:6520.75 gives 0.12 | 9.63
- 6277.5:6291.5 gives 0.03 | 10.1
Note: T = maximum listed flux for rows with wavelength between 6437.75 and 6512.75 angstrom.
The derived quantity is 10.5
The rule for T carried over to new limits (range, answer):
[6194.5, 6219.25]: 11.1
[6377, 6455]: 11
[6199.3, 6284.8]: 11.6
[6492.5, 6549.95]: 14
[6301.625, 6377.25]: 12.3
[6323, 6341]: 10.2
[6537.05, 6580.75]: 18.1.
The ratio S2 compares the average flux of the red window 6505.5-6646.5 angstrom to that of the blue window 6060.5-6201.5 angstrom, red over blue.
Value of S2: 1.28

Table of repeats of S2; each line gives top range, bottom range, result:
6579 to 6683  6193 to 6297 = 1.20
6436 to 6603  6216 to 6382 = 1.17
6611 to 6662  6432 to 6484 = 1.11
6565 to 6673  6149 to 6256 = 1.27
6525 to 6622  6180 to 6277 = 1.38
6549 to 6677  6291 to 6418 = 1.26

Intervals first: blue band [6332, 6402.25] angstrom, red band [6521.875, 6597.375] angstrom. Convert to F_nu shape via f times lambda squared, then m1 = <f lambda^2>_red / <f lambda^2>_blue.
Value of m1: 1.56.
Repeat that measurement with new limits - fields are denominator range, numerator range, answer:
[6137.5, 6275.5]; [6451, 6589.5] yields 1.37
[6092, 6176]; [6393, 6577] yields 1.22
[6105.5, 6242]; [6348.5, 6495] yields 1.07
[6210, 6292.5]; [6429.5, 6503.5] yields 1.04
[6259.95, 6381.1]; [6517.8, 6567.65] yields 1.37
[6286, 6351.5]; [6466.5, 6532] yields 0.97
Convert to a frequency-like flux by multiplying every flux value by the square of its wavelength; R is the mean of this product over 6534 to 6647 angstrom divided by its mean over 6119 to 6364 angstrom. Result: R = 1.5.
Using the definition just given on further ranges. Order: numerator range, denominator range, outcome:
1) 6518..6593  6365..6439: 1.57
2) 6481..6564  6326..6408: 1.21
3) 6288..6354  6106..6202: 1.11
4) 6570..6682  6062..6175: 1.42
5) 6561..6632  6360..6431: 1.48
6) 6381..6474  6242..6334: 0.98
